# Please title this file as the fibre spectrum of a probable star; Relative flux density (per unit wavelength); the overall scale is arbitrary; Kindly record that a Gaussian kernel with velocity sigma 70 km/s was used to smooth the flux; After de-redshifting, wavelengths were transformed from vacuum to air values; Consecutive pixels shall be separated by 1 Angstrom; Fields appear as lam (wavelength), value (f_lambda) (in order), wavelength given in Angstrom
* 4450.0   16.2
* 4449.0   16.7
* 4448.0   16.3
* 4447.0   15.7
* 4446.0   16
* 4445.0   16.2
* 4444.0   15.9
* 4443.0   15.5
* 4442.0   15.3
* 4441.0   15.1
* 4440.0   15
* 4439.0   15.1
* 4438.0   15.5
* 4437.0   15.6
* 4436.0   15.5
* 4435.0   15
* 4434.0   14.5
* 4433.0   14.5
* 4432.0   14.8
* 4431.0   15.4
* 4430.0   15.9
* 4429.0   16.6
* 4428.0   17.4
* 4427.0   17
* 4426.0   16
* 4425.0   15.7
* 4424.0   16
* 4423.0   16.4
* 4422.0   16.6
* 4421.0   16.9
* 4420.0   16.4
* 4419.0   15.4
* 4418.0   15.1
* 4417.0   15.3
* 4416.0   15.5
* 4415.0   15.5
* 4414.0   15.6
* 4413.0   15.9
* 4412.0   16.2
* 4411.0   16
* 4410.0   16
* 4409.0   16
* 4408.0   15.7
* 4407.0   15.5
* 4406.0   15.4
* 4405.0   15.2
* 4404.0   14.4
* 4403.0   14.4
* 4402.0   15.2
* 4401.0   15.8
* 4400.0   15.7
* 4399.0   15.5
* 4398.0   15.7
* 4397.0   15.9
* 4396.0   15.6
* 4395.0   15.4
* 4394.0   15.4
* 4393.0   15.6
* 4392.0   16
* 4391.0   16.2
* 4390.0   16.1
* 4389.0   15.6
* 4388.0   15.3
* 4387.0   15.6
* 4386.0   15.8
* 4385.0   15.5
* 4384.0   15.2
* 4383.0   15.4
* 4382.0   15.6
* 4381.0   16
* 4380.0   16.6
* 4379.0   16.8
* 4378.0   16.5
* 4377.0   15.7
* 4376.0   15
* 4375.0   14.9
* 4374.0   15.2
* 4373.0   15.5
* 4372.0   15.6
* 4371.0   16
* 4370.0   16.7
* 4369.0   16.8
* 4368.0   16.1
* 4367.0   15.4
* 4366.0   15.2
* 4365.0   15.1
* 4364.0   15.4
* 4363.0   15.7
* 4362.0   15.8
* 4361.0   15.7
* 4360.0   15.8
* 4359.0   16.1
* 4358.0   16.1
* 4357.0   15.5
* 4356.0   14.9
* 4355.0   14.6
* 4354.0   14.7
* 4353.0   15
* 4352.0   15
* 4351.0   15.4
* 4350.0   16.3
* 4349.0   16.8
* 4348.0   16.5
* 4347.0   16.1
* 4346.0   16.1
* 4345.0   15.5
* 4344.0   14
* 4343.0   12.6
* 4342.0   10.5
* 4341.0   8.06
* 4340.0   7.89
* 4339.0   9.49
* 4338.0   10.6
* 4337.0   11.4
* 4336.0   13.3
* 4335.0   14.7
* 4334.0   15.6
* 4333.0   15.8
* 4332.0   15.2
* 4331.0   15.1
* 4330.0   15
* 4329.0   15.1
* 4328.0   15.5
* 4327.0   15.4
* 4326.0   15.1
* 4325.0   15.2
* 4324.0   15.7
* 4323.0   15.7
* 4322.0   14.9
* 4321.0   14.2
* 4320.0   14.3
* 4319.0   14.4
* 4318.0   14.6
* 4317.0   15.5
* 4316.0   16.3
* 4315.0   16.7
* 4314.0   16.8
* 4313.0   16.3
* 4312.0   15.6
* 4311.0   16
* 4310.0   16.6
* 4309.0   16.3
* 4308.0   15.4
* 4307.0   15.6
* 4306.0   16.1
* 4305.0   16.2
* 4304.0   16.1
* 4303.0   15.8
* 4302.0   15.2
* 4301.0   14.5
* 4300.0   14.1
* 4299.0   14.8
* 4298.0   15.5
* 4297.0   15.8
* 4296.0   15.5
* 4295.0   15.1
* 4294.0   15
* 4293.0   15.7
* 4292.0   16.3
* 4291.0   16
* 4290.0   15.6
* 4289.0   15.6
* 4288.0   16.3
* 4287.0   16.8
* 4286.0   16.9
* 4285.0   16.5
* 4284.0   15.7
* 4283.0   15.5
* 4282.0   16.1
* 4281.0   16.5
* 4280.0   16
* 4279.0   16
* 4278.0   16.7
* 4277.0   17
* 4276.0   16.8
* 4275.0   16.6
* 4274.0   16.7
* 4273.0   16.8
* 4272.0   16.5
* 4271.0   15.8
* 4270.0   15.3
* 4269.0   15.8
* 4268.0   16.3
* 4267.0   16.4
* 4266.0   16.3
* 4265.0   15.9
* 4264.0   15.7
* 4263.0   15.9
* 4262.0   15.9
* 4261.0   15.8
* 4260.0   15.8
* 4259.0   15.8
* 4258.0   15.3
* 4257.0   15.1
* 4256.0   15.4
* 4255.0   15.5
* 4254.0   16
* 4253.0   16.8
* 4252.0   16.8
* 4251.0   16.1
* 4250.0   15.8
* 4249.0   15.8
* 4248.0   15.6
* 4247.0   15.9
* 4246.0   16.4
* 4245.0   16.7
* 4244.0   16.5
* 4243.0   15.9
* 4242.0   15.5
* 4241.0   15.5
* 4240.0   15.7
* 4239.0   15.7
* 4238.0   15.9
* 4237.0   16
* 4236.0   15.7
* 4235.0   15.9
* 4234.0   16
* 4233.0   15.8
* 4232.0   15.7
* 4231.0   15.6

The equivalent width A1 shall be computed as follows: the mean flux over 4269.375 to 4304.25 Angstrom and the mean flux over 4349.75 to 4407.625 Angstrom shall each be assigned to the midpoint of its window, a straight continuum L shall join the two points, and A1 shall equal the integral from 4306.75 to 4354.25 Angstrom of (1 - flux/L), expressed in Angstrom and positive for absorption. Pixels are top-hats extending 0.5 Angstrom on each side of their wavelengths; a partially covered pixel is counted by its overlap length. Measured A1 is 3.3 Angstrom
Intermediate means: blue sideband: 15.9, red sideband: 15.6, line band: 14.7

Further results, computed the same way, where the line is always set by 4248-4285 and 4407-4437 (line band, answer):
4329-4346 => 3.18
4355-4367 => 0.29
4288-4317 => 0.48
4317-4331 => 0.82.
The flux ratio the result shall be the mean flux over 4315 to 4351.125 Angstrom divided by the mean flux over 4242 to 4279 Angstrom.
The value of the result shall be 0.89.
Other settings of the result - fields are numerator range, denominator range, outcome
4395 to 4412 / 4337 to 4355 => 1.15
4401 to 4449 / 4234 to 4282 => 0.98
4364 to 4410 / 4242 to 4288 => 0.97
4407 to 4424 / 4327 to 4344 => 1.23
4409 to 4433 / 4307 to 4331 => 1.03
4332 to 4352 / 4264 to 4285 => 0.84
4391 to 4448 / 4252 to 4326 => 0.99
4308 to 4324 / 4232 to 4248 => 0.98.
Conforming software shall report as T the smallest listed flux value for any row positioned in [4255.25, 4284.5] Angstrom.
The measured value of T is 15.1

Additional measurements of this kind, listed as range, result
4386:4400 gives 15.3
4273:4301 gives 14.1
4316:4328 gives 14.2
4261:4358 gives 7.89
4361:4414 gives 14.4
